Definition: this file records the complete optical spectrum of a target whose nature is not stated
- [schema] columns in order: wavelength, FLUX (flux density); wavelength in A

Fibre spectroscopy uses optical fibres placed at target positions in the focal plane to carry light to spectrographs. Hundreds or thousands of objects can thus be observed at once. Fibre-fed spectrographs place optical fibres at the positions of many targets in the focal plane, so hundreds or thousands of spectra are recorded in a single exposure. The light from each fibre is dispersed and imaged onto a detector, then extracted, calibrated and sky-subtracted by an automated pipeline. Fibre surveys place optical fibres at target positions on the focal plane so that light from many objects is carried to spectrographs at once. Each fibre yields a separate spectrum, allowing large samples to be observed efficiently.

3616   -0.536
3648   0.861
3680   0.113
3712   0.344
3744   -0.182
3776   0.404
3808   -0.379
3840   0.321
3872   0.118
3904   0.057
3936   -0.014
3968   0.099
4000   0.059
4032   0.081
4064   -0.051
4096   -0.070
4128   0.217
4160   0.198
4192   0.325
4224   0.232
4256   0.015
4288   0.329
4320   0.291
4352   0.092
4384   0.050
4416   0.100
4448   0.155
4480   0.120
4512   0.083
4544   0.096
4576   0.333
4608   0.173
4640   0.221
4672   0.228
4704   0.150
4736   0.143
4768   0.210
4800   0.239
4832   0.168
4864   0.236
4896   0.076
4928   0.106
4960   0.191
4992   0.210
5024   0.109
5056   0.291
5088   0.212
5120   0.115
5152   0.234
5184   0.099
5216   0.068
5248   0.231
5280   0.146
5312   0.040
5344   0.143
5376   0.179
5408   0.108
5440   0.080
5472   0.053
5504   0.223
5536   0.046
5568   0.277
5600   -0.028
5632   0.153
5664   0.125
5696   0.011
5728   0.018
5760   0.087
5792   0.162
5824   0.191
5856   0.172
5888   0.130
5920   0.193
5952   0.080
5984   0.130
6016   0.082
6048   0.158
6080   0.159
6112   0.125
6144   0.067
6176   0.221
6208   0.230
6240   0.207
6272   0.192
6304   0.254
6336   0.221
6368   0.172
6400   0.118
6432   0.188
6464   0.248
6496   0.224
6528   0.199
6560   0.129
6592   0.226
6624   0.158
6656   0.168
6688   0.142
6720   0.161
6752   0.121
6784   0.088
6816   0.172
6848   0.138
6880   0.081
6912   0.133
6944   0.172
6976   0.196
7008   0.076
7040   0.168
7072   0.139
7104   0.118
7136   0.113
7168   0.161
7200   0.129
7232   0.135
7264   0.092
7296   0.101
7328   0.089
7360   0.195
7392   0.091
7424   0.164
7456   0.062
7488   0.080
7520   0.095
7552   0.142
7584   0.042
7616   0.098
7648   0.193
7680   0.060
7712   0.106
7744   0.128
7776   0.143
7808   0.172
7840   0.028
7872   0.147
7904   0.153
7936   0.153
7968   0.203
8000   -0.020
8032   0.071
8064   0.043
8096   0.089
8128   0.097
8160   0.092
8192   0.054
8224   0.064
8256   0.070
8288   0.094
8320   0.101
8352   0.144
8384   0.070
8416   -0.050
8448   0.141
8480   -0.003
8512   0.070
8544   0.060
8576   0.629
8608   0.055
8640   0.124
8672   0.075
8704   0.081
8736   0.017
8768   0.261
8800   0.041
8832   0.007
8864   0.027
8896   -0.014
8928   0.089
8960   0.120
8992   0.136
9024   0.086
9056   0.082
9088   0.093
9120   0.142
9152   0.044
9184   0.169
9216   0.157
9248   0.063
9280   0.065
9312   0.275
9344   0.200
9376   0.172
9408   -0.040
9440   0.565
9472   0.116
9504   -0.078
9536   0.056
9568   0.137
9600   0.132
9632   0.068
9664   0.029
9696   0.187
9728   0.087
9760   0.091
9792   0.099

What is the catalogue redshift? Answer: 1.30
